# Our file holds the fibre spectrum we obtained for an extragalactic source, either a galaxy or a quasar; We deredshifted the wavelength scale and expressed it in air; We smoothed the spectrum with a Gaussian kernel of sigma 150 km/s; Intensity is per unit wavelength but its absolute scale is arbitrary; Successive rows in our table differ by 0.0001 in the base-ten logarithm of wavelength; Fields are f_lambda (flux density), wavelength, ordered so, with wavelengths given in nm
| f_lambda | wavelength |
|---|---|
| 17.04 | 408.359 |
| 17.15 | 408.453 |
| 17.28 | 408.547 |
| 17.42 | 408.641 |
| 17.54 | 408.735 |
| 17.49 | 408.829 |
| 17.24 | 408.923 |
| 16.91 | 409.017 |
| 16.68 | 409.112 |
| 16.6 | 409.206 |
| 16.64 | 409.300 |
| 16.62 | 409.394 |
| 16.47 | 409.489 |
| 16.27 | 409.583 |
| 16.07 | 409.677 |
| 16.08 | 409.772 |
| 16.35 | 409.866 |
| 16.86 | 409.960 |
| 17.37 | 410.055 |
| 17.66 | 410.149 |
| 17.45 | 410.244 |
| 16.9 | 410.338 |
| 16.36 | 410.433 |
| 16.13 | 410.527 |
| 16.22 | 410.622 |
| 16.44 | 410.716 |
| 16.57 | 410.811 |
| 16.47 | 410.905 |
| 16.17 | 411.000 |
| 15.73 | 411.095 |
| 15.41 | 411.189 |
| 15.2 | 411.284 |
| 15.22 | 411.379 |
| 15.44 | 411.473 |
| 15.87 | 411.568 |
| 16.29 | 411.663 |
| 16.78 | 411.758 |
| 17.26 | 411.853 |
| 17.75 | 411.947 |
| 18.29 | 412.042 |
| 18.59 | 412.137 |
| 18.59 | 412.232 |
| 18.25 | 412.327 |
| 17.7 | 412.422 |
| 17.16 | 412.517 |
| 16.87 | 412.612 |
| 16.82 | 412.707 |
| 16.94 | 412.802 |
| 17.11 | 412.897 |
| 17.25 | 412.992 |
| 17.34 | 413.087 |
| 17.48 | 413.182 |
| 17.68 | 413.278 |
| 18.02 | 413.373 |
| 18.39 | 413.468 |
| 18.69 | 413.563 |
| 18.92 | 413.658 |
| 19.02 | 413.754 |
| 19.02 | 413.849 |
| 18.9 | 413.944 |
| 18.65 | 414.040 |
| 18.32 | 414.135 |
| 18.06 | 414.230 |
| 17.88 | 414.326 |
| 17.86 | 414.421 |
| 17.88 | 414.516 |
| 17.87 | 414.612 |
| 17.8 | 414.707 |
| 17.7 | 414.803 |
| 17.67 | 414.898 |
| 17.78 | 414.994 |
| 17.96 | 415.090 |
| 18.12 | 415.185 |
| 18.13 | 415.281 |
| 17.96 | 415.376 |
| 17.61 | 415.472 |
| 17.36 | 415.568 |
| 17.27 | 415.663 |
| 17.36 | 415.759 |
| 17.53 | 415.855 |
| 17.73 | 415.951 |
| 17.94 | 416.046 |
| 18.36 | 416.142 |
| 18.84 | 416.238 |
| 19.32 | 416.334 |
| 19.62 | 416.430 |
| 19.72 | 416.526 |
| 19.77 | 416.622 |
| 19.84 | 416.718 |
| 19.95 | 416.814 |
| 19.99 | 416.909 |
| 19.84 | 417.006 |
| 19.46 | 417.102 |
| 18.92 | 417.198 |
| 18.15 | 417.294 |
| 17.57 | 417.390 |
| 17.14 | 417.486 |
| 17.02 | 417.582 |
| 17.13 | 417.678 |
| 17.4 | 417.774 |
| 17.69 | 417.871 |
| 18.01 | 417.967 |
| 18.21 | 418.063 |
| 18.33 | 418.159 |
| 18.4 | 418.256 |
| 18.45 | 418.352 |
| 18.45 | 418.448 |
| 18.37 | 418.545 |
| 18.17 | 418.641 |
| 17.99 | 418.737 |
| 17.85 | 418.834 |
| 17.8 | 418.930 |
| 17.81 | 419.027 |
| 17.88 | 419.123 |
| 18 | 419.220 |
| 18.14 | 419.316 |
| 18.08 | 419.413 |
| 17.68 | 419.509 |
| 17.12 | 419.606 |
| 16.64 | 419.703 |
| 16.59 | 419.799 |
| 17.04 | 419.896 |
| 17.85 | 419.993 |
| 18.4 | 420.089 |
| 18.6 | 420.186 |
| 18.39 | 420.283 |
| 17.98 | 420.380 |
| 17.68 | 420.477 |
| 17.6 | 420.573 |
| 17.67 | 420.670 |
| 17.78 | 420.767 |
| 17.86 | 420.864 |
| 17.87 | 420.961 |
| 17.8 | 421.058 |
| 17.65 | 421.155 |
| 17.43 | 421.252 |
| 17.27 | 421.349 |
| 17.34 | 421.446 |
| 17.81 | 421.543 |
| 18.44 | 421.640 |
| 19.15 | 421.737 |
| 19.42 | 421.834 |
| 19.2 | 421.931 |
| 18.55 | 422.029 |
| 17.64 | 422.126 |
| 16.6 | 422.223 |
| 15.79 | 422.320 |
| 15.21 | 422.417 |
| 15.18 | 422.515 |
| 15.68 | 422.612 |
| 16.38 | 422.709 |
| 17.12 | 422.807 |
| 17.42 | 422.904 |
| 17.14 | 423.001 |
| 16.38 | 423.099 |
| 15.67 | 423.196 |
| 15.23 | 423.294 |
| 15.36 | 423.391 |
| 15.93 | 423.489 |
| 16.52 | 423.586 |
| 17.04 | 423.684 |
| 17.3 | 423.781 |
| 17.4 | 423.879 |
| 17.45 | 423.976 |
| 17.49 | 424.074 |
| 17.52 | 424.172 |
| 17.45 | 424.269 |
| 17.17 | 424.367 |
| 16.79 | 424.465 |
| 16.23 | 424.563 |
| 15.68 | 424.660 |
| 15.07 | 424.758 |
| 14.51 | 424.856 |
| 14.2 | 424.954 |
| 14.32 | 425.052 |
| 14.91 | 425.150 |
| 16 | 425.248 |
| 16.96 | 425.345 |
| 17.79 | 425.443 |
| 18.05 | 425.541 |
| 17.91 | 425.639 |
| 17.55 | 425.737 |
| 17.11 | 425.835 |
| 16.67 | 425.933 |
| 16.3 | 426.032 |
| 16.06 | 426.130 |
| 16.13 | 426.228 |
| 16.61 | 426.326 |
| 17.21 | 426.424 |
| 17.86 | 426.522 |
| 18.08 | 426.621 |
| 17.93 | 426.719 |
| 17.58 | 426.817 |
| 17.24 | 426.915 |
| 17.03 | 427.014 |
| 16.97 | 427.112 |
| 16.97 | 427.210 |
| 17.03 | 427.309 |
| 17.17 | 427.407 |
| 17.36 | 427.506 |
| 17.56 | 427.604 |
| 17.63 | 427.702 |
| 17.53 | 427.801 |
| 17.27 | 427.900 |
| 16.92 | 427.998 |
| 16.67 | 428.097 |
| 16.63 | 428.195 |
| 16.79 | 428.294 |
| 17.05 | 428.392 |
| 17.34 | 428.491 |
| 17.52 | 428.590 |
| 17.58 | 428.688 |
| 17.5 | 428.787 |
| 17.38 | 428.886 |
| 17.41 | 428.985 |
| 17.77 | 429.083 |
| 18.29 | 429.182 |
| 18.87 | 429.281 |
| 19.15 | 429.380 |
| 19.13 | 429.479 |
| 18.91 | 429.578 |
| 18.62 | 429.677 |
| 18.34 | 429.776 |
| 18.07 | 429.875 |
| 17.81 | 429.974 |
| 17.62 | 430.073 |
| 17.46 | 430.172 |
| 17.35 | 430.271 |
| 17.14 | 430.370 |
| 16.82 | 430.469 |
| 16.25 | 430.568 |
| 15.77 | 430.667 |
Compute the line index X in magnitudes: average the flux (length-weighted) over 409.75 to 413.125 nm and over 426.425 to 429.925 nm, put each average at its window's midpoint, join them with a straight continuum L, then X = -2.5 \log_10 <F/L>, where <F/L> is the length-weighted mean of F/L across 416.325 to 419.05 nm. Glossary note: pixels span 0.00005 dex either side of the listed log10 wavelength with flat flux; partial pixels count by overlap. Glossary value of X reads -0.08 mag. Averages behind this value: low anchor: 16.8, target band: 18.5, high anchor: 17.6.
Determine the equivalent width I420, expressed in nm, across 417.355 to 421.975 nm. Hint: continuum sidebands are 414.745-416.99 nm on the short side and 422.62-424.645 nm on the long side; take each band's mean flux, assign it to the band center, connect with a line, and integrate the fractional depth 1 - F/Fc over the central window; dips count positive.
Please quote -0.08 nm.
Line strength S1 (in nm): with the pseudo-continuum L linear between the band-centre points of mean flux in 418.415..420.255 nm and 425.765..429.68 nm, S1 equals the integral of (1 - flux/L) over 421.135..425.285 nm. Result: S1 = 0.22 nm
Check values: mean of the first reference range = 17.8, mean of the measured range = 16.7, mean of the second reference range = 17.4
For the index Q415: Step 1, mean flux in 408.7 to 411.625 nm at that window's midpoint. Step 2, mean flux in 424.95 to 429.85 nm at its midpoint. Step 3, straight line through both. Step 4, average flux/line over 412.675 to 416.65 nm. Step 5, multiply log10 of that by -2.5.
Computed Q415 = -0.09 mag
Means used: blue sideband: 16.5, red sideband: 17.3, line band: 18.1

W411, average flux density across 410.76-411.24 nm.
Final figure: 16.1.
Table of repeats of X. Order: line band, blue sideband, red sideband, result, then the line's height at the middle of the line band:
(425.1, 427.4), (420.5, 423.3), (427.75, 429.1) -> 0.01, 17.2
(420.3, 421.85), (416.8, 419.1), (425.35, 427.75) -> 0.00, 17.9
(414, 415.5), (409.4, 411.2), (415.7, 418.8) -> -0.01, 17.7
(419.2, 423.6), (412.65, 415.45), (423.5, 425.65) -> -0.02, 16.9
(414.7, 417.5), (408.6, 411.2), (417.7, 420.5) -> -0.06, 17.5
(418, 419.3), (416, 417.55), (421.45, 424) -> 0.01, 18.4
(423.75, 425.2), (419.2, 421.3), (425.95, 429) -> 0.08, 17.4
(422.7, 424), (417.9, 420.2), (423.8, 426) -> 0.02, 16.9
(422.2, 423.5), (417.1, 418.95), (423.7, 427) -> 0.07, 17.2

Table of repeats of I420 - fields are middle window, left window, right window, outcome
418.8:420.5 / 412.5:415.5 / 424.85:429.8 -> -0.01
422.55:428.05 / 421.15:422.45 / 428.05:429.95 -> 0.32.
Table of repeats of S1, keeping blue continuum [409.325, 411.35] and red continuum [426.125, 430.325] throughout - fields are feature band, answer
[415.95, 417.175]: -0.18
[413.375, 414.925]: -0.15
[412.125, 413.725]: -0.11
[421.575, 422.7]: -0.01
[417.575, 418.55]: -0.06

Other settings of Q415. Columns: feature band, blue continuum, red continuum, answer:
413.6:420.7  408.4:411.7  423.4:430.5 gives -0.08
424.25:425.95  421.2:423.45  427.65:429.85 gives 0.06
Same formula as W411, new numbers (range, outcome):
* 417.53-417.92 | 17.3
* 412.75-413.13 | 17.2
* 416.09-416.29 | 18.6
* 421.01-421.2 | 17.7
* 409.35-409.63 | 16.4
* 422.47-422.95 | 16.4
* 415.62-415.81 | 17.3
